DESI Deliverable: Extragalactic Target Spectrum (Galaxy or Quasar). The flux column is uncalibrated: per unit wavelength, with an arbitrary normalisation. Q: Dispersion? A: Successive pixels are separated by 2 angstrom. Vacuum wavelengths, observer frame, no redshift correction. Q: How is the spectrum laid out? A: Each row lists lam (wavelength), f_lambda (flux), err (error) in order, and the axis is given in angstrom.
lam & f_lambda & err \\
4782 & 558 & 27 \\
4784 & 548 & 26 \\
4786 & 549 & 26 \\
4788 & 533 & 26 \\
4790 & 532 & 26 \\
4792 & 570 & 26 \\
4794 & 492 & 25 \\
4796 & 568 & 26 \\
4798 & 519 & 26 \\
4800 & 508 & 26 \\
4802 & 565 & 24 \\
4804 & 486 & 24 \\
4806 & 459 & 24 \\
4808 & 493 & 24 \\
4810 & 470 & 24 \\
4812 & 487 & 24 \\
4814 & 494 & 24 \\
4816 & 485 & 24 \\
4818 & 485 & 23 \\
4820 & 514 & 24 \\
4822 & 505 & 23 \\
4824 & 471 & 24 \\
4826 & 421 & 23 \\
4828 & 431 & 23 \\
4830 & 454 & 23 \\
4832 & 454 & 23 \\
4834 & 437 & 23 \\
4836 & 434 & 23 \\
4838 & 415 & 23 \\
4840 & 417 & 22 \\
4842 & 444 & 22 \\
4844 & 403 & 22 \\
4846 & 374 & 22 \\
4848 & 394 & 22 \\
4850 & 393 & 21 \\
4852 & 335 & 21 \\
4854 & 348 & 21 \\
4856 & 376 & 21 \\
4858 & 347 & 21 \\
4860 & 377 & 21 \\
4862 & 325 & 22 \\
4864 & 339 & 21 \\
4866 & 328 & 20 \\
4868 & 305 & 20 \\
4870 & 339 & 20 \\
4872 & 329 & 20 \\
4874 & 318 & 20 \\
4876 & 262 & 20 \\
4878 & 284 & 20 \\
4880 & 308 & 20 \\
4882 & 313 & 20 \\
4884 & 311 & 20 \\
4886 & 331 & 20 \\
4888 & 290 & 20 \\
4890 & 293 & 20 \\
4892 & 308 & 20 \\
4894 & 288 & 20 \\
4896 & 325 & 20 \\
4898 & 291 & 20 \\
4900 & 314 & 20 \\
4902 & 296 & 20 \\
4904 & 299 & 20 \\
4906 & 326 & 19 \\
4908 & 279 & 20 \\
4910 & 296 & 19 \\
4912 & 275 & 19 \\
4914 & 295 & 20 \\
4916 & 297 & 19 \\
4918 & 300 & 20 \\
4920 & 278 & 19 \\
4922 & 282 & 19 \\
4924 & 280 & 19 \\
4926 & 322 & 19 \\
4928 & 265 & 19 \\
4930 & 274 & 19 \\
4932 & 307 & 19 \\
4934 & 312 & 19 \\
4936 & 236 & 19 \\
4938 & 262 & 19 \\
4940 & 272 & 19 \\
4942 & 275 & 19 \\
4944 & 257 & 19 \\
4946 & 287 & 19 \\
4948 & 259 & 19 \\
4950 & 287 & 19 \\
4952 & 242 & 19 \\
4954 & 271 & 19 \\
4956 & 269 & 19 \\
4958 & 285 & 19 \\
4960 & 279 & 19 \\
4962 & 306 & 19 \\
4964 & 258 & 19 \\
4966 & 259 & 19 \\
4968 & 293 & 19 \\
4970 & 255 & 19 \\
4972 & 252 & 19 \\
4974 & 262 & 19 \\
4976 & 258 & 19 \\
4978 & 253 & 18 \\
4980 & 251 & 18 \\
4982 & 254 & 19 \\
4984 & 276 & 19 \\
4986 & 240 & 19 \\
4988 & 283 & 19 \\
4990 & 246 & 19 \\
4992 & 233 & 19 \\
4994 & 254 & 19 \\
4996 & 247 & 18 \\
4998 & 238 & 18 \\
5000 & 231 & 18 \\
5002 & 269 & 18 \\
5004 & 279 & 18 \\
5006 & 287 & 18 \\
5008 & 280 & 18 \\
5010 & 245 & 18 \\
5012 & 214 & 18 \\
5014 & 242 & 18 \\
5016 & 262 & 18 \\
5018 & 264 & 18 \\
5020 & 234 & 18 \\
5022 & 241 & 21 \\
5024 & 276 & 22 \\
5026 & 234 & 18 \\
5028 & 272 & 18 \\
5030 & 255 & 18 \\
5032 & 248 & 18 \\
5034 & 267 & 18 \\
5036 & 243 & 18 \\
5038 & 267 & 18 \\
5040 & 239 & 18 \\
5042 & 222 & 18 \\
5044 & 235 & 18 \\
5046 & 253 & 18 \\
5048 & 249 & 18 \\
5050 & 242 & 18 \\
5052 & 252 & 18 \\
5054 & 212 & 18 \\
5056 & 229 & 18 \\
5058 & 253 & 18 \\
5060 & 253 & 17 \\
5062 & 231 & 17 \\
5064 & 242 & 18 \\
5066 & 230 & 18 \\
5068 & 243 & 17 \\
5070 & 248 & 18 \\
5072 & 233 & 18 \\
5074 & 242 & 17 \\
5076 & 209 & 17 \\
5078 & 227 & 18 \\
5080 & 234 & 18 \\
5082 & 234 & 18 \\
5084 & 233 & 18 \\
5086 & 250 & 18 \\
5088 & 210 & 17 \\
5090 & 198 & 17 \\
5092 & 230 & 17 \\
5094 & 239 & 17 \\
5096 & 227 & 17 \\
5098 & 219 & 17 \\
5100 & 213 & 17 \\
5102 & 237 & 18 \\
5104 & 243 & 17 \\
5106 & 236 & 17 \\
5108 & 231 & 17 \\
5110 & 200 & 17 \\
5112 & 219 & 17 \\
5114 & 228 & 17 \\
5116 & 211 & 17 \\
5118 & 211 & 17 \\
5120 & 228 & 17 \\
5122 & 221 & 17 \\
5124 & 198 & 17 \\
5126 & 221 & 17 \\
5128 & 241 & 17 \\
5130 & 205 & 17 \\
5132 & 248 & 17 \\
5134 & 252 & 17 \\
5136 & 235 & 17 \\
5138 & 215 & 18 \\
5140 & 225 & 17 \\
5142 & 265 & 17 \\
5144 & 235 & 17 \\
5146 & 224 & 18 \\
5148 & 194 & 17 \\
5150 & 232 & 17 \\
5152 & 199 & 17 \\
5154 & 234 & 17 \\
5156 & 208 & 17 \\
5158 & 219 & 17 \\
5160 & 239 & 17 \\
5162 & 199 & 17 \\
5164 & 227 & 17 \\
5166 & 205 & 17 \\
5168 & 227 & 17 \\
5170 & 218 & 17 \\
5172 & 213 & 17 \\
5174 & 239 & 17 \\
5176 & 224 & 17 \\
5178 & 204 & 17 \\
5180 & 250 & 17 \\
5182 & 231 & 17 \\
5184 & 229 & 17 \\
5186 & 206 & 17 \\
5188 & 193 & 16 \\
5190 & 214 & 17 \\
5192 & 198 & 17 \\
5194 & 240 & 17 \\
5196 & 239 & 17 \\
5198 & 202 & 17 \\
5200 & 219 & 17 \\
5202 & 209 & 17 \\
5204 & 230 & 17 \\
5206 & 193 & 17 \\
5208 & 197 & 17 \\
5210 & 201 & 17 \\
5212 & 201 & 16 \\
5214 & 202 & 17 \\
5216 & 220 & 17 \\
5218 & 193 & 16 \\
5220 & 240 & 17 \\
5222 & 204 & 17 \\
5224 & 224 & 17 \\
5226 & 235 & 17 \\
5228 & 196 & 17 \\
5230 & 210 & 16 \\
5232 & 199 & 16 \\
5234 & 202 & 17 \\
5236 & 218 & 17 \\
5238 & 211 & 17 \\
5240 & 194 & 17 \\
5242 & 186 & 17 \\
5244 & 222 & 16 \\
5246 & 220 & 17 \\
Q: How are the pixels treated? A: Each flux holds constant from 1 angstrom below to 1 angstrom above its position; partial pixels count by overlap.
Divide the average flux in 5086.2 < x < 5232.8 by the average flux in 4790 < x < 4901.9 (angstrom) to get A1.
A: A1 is 0.55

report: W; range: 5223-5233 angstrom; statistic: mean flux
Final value 213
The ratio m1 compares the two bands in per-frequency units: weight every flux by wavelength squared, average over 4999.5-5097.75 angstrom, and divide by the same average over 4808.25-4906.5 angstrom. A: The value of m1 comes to 0.70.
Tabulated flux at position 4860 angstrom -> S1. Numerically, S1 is 377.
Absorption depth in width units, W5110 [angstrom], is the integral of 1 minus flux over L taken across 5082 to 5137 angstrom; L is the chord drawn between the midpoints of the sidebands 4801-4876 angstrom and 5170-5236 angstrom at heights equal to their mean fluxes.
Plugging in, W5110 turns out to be 8.3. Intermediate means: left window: 416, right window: 214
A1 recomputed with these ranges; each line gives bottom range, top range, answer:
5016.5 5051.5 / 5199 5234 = 0.84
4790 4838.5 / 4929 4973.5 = 0.56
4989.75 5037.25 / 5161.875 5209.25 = 0.86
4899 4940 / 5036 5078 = 0.83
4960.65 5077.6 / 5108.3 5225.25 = 0.87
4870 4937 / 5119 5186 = 0.75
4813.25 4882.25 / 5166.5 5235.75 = 0.55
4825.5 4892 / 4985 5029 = 0.70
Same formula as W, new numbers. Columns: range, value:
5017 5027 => 250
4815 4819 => 485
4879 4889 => 311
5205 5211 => 197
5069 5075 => 241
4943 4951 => 272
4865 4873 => 325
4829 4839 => 439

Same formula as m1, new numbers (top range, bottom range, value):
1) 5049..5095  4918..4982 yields 0.90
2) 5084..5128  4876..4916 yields 0.81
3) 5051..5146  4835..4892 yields 0.73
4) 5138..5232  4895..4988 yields 0.86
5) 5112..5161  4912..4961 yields 0.87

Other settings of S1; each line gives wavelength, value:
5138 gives 215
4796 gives 568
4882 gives 313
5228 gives 196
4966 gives 259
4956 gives 269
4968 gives 293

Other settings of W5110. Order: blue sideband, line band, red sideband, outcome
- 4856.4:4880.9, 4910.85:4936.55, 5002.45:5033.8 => 1.0 angstrom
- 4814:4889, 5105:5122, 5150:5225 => 2.2 angstrom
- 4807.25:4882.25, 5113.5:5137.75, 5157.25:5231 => 2.6 angstrom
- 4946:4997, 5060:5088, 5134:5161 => 0.8 angstrom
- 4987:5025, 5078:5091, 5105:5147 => 0.5 angstrom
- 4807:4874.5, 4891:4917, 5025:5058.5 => 4.3 angstrom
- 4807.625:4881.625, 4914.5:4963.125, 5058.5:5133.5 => 8.0 angstrom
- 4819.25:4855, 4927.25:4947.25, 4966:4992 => 2.1 angstrom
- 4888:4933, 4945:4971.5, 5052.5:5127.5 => 0.4 angstrom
